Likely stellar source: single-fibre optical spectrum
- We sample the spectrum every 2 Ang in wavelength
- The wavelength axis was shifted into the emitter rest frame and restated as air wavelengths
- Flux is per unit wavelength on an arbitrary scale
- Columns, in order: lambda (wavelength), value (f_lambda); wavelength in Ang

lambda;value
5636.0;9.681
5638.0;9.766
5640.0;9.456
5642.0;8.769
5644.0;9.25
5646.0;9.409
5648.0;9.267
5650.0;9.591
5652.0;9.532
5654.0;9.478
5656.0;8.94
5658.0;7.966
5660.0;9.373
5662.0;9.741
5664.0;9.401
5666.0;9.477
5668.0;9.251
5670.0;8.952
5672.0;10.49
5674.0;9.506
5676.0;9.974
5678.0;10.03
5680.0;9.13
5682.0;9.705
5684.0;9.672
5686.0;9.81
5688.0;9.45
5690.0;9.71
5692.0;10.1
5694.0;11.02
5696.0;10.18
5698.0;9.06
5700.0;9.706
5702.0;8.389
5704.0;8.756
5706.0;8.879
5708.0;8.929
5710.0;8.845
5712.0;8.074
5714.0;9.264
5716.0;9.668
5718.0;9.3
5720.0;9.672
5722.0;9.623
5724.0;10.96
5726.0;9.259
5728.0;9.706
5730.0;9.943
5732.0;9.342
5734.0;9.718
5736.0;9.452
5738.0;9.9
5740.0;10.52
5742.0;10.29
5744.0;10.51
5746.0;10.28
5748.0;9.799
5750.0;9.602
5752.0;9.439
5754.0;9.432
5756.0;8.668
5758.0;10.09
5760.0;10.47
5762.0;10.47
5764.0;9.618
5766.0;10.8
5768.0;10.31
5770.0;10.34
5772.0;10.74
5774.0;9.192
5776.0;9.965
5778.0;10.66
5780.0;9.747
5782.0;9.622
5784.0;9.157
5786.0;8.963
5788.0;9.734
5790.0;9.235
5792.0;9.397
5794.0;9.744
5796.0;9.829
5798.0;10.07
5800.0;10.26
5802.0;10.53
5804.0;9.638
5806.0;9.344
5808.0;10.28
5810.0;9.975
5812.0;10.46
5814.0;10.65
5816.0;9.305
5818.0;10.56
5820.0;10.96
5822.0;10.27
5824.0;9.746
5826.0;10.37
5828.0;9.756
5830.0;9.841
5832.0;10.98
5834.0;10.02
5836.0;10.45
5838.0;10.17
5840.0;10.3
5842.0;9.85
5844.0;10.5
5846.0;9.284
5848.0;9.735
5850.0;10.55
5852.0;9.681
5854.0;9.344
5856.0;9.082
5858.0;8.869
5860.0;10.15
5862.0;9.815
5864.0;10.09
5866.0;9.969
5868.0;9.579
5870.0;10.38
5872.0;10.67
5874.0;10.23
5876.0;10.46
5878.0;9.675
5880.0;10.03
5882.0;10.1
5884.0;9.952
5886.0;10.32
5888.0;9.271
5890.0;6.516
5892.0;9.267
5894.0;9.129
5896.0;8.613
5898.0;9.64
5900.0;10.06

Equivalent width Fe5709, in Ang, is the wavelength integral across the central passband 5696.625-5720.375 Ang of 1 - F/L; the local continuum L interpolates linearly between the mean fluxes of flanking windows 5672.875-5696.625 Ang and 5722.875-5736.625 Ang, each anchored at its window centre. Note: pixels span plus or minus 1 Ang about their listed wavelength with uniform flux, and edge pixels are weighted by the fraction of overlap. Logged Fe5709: 1.86 Ang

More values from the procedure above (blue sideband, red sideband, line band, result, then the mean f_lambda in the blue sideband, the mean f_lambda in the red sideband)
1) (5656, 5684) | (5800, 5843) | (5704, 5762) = 0.7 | 9.45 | 10.2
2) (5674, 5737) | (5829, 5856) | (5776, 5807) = 0.3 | 9.53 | 10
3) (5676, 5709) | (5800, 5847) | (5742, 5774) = -0.6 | 9.55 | 10.1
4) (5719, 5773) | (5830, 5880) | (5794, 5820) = -0.3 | 9.96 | 9.99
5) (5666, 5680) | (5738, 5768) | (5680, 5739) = 1.8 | 9.64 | 10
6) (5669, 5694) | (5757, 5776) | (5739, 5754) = 0.1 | 9.76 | 10.2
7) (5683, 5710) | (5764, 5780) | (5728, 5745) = -0.1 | 9.49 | 10.2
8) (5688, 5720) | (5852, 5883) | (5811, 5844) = -1.6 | 9.34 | 9.89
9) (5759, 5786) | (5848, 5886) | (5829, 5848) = -0.3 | 10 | 9.93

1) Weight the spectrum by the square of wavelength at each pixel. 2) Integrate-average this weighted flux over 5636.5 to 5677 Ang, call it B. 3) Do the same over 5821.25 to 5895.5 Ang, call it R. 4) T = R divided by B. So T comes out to 1.12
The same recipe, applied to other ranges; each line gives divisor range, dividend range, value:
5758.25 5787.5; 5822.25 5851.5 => 1.03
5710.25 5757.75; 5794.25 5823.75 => 1.08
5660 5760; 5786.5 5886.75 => 1.09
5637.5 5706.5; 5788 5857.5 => 1.11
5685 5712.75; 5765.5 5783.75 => 1.11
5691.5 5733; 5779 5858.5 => 1.09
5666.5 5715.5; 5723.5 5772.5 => 1.08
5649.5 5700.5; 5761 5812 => 1.08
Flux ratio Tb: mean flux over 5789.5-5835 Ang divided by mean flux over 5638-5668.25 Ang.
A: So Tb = 1.1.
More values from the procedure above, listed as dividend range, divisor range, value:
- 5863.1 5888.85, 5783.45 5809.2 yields 1.04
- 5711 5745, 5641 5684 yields 1.03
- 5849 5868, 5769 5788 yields 0.99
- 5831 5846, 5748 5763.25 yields 1.05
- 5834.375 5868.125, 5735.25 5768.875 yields 0.99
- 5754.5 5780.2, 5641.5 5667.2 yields 1.09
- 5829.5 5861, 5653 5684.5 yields 1.05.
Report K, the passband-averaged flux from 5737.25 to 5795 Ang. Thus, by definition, 9.89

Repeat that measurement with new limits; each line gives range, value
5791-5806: 9.89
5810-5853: 10.2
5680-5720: 9.4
